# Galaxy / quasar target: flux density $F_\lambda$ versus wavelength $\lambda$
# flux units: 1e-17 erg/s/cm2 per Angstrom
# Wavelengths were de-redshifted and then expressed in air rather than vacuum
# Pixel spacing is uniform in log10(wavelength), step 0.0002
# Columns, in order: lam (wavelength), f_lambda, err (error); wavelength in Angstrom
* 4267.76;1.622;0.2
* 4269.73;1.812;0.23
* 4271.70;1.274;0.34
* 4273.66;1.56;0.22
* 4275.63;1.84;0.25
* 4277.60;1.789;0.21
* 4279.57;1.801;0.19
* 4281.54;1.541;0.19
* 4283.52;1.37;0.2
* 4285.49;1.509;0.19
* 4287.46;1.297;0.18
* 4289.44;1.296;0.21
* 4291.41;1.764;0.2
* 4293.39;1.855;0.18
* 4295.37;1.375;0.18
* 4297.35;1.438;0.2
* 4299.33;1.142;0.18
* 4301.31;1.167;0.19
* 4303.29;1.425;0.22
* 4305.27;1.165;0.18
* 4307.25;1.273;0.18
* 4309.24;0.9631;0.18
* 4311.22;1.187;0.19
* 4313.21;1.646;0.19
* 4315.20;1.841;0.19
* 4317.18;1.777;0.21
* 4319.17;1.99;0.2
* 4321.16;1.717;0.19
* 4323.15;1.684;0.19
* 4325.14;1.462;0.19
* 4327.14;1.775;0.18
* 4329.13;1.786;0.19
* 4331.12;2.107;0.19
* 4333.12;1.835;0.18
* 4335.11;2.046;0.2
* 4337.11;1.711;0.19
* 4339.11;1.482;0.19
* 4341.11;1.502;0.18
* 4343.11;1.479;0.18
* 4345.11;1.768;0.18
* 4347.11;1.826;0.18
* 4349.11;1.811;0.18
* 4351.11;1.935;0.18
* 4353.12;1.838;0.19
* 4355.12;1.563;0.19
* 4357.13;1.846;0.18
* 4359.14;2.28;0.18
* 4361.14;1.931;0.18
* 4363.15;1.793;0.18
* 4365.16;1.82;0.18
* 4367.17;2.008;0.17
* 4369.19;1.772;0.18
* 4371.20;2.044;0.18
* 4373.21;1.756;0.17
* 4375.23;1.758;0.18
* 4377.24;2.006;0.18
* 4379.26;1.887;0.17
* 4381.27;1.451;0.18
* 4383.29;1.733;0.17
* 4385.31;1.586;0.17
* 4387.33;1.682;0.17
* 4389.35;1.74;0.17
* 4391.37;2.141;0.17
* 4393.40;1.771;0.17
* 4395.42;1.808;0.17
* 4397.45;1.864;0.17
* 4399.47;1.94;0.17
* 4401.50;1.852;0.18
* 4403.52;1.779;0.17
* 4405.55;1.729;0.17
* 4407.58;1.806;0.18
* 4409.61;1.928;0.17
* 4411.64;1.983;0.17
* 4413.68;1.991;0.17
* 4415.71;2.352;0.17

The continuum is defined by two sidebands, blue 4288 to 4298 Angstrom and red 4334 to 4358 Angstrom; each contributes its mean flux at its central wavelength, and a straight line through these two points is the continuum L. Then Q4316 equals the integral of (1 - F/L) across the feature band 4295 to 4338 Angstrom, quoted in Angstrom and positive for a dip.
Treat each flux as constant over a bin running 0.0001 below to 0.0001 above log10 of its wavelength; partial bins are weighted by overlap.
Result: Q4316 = 1.5 Angstrom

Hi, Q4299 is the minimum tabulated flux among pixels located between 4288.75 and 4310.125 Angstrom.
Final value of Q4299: 0.9631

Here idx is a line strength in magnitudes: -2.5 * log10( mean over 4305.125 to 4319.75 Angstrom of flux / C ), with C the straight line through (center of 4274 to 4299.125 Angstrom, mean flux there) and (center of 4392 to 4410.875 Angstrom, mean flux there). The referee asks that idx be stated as 0.10 mag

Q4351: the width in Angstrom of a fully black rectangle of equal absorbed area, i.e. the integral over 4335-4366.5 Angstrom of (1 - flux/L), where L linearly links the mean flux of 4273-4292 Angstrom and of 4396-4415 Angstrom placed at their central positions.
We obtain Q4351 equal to -0.72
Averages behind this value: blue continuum 1.57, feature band 1.78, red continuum 1.88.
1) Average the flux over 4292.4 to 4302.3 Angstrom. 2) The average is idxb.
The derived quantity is 1.39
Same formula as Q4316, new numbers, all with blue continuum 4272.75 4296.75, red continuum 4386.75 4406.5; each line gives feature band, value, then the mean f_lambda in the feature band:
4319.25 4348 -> -0.76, 1.73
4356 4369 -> -1.29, 1.93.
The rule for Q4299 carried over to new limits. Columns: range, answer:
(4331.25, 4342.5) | 1.482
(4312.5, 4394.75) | 1.451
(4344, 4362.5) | 1.563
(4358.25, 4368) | 1.793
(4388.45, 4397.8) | 1.74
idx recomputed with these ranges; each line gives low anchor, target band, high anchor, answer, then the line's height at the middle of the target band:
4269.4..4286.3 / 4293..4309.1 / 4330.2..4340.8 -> 0.269 mag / 1.69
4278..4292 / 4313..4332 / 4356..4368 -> -0.037 mag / 1.72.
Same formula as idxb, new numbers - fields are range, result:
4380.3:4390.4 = 1.64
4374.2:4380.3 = 1.88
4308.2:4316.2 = 1.41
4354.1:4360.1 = 1.89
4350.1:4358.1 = 1.79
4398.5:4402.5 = 1.89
